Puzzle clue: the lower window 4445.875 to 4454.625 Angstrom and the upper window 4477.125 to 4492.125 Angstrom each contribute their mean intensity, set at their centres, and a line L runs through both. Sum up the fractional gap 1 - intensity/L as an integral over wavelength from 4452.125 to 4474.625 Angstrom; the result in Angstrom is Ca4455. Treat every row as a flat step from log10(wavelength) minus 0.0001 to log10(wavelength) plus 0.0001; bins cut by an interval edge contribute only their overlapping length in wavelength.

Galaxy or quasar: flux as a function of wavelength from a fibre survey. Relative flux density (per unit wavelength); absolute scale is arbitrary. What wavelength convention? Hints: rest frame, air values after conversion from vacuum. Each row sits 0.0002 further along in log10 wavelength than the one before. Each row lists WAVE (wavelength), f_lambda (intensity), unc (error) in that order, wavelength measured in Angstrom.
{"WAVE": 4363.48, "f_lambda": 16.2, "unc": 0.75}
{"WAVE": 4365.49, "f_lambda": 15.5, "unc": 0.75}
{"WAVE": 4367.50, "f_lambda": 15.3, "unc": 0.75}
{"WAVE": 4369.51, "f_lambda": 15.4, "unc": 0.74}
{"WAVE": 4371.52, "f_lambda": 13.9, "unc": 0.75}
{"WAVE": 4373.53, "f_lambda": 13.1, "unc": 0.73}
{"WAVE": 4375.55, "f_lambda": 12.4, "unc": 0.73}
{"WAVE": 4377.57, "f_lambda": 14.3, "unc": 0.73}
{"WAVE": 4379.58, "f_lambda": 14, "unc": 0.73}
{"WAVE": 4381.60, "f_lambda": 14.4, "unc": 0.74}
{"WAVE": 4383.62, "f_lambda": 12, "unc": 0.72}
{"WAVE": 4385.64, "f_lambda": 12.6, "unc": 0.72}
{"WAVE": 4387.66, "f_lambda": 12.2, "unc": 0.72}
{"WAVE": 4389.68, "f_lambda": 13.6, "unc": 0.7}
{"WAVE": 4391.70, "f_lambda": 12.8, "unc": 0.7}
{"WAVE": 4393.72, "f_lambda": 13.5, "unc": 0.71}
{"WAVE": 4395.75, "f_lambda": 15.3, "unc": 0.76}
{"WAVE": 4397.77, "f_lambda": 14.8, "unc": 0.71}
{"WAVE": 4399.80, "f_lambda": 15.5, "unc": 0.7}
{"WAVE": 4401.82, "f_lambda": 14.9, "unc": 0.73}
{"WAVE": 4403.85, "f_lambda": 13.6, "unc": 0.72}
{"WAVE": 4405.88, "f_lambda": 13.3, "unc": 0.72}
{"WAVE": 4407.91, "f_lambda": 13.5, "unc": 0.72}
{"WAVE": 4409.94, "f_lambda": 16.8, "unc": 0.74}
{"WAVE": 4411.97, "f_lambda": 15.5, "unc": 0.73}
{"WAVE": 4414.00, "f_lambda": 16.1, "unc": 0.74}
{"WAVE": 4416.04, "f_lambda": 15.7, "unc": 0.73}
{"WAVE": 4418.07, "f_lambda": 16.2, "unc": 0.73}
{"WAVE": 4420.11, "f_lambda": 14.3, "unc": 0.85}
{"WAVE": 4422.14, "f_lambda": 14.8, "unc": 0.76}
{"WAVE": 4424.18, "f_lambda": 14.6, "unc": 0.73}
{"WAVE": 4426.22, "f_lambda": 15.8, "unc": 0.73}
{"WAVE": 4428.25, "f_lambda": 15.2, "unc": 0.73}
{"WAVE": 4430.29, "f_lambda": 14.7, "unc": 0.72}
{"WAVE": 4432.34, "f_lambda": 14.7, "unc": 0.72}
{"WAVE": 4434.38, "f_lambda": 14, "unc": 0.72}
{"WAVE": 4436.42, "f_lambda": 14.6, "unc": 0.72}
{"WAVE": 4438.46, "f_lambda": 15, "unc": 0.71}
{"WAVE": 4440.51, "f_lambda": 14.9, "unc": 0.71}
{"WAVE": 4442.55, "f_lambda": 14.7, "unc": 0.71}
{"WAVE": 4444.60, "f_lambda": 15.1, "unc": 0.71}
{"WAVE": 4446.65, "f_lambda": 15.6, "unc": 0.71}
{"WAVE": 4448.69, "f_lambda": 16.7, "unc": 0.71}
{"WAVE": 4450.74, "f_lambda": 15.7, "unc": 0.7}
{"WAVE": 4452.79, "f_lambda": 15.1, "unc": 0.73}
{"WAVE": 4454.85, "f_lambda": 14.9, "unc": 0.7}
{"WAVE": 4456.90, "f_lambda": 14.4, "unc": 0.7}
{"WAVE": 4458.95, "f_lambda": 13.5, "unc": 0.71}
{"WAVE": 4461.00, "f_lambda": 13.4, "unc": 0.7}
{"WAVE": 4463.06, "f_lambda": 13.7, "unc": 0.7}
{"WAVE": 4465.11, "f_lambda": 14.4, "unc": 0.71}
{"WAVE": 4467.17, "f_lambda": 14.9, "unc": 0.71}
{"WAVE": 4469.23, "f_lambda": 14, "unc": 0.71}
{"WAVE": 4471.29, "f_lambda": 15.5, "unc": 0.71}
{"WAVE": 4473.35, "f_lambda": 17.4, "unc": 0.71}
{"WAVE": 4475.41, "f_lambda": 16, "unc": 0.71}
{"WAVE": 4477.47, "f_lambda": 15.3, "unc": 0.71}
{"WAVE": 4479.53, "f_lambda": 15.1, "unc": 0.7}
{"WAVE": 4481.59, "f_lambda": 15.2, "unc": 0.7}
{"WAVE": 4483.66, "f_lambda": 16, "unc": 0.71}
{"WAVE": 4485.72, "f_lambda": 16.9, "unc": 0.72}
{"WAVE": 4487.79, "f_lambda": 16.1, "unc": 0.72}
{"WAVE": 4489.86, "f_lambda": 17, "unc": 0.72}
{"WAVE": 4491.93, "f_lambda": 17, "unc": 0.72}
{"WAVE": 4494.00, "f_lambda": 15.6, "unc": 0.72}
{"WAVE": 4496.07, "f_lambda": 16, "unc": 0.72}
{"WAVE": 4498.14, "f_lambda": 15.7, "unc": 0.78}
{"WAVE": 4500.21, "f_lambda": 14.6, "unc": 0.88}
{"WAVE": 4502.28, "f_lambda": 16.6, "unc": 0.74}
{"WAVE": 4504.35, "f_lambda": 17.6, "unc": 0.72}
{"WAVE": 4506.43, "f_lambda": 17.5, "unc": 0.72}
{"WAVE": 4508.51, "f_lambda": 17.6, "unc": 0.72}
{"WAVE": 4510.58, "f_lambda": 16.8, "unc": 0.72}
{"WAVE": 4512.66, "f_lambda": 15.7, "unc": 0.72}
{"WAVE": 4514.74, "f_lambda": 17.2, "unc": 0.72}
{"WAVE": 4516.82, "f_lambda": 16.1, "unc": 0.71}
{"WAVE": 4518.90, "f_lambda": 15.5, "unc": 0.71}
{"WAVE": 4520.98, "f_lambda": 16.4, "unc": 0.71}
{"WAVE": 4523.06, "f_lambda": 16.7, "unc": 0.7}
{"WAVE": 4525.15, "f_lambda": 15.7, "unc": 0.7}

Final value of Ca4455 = 1.67 Angstrom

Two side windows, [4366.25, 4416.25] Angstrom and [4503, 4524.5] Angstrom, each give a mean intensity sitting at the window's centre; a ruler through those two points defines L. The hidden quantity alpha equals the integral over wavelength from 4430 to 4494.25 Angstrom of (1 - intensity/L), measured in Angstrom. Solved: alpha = 1.6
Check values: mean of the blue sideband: 14.2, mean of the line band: 15.2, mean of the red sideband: 16.7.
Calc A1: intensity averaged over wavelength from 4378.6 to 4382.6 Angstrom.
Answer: 14.2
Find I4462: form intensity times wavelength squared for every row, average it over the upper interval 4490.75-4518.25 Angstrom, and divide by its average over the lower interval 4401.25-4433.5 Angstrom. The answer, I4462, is 1.14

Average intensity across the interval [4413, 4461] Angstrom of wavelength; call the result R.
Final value 15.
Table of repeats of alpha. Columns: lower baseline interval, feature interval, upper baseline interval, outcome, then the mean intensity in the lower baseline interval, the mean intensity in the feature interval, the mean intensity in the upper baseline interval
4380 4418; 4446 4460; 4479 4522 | 0.22 Angstrom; 14.3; 15.1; 16.3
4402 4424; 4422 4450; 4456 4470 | -0.98 Angstrom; 15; 15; 14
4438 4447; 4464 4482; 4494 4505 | 0.28 Angstrom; 15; 15.3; 16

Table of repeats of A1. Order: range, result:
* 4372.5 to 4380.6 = 13.4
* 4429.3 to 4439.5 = 14.6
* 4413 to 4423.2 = 15.4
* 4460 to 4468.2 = 14.1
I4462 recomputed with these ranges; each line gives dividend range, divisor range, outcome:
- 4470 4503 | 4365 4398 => 1.22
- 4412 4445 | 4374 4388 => 1.17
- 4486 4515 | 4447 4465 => 1.14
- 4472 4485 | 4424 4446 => 1.09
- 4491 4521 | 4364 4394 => 1.27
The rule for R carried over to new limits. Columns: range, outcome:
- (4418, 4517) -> 15.5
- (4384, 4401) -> 13.7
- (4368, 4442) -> 14.4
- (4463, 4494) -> 15.7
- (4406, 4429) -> 15.2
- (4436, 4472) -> 14.8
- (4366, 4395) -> 13.6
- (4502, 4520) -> 16.7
